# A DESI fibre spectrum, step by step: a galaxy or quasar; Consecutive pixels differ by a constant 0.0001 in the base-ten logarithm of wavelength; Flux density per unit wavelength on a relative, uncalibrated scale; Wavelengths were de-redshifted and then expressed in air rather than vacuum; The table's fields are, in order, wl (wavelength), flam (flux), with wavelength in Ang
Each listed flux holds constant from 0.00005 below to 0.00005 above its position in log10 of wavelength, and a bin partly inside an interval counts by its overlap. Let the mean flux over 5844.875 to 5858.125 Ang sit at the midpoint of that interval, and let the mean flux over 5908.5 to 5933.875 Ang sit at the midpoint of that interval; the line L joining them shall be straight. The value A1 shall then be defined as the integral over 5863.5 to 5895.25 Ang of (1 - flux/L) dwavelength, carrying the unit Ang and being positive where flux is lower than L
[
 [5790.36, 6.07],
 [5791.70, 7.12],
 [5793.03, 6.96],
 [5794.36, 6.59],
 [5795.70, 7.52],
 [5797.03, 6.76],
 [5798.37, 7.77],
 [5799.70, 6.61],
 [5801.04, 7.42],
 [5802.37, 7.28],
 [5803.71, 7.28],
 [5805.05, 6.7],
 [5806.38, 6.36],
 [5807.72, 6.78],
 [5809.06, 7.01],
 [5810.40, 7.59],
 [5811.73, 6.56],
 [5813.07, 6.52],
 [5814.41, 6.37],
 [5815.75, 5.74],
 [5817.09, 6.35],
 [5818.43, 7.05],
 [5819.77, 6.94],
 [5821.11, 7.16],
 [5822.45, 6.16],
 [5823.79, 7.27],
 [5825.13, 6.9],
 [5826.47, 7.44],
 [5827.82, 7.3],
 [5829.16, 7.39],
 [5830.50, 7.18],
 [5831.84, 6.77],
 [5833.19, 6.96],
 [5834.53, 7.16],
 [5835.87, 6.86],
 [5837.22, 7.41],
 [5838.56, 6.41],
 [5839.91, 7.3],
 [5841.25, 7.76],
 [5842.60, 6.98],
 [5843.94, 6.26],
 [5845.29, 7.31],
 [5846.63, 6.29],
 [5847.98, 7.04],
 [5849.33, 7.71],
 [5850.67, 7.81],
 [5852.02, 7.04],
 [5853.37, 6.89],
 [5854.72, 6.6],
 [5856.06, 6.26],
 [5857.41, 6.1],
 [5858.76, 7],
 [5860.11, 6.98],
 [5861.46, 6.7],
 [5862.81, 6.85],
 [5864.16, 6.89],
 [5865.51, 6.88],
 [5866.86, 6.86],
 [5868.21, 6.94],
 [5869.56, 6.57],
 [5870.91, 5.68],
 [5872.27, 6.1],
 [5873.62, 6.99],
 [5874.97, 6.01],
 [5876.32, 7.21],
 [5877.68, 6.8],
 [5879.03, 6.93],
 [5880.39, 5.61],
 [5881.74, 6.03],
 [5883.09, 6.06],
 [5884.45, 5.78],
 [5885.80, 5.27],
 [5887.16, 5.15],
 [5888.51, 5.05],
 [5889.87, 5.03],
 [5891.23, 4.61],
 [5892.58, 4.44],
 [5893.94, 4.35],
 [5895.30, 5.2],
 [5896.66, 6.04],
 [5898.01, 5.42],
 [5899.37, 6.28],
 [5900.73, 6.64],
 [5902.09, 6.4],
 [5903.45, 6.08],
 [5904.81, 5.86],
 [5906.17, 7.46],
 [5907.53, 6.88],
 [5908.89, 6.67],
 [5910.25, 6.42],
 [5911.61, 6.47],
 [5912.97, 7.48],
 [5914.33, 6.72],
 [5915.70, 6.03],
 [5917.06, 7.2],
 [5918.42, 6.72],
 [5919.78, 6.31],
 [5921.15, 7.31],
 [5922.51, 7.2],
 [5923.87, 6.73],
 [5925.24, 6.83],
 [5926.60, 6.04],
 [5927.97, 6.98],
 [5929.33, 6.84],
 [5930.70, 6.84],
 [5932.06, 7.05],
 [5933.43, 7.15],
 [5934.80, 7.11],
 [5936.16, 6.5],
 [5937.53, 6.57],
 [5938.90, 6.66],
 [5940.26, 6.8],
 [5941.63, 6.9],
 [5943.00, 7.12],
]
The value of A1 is 4.2 Ang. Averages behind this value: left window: 6.9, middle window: 5.95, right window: 6.79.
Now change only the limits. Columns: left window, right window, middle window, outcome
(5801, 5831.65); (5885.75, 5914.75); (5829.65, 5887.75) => -2.6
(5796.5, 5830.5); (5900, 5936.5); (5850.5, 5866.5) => 0.1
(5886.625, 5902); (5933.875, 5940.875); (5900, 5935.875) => -3.8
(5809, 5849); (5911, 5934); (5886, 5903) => 3.6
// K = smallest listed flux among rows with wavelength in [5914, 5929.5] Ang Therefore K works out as 6.03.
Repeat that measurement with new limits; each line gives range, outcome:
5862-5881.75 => 5.61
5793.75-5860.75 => 5.74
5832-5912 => 4.35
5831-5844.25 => 6.26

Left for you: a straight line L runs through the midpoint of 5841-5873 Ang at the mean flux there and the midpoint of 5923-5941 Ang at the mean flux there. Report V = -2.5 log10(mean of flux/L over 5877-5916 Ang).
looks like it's 0.14 mag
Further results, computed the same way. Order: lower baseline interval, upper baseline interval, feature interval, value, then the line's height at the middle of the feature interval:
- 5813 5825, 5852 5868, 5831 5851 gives -0.057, 6.7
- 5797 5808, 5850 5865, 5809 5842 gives -0.001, 6.94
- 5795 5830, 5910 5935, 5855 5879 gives 0.036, 6.87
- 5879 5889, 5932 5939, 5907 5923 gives -0.068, 6.37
